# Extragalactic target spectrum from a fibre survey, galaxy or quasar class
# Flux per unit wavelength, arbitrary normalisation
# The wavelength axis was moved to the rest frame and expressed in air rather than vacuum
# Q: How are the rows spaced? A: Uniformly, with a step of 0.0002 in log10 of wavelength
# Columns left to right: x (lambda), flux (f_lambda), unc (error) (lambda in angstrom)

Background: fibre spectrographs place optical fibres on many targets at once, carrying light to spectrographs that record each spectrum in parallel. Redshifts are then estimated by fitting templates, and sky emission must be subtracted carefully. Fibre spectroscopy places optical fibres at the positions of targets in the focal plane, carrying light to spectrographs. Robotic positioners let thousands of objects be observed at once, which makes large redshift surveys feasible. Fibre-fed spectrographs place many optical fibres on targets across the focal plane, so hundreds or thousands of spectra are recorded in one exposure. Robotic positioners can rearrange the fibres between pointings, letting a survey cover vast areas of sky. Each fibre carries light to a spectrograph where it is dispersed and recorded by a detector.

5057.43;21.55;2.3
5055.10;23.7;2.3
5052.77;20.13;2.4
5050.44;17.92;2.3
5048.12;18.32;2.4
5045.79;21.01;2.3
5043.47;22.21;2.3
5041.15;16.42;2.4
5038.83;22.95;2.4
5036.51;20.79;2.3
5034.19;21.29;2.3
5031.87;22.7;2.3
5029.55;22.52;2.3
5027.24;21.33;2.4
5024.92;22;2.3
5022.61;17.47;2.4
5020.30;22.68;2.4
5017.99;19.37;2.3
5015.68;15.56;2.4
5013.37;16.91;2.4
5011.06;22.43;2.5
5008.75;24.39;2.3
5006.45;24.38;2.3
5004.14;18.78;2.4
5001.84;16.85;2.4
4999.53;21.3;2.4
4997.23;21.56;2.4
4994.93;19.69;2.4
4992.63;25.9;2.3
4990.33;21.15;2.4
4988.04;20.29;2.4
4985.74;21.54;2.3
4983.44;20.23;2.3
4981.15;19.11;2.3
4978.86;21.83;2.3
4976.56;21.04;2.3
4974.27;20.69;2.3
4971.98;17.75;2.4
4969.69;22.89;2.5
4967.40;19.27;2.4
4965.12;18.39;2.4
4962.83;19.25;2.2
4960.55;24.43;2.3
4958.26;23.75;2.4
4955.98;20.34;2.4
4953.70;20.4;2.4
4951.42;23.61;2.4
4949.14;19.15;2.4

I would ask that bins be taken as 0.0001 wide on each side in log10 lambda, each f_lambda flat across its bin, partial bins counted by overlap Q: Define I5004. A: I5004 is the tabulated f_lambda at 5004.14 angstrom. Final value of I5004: 18.78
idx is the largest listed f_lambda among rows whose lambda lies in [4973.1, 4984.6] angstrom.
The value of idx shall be 21.83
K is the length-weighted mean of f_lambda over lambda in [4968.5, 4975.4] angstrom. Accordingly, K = 20.4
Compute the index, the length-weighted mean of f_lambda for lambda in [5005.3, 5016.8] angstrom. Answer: 20.7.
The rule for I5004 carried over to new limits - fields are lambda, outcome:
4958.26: 23.75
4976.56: 21.04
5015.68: 15.56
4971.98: 17.75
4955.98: 20.34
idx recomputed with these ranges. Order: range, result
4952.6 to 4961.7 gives 24.43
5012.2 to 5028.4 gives 22.68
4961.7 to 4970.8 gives 22.89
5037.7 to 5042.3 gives 22.95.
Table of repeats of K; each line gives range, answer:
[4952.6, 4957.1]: 20.4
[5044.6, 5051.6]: 19.1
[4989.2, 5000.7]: 21.9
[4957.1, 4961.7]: 24.1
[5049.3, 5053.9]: 19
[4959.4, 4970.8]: 20.8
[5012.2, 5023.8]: 18.4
